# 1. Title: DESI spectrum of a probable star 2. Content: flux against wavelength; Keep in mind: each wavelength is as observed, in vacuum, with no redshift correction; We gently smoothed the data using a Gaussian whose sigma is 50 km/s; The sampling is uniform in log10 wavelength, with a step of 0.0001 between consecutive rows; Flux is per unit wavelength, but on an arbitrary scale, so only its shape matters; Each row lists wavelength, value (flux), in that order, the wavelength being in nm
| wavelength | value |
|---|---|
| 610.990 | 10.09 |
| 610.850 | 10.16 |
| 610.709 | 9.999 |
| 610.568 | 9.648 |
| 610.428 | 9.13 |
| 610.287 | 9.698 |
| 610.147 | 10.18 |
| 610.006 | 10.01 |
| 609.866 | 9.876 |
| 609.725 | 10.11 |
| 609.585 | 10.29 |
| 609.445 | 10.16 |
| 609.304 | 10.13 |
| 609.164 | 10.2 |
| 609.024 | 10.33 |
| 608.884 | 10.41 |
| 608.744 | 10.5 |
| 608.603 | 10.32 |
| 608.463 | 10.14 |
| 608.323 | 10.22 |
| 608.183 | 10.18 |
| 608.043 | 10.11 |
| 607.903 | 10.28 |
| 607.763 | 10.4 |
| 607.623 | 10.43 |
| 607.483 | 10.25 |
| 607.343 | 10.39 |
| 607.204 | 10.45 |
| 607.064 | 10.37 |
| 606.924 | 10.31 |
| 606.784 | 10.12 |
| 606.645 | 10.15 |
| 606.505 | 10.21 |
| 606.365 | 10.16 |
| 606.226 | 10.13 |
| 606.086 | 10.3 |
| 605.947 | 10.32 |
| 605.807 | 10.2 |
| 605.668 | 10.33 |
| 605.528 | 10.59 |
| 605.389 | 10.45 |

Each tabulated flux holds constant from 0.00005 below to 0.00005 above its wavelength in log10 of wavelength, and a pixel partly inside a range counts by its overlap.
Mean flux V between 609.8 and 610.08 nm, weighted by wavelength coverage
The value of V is 9.94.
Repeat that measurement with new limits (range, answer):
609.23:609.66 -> 10.2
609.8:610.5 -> 9.79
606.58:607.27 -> 10.3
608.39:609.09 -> 10.3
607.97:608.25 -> 10.1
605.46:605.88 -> 10.4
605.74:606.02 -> 10.3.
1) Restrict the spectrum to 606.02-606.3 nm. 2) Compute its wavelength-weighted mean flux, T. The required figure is 10.2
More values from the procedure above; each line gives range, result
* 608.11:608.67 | 10.2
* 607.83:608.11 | 10.2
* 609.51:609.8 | 10.2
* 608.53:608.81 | 10.4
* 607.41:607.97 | 10.3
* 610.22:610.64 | 9.49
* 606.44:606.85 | 10.2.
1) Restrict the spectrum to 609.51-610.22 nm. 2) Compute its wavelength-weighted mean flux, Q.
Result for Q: 10.1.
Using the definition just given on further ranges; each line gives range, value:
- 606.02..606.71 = 10.2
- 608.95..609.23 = 10.3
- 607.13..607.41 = 10.4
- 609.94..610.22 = 10.1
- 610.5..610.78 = 9.8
